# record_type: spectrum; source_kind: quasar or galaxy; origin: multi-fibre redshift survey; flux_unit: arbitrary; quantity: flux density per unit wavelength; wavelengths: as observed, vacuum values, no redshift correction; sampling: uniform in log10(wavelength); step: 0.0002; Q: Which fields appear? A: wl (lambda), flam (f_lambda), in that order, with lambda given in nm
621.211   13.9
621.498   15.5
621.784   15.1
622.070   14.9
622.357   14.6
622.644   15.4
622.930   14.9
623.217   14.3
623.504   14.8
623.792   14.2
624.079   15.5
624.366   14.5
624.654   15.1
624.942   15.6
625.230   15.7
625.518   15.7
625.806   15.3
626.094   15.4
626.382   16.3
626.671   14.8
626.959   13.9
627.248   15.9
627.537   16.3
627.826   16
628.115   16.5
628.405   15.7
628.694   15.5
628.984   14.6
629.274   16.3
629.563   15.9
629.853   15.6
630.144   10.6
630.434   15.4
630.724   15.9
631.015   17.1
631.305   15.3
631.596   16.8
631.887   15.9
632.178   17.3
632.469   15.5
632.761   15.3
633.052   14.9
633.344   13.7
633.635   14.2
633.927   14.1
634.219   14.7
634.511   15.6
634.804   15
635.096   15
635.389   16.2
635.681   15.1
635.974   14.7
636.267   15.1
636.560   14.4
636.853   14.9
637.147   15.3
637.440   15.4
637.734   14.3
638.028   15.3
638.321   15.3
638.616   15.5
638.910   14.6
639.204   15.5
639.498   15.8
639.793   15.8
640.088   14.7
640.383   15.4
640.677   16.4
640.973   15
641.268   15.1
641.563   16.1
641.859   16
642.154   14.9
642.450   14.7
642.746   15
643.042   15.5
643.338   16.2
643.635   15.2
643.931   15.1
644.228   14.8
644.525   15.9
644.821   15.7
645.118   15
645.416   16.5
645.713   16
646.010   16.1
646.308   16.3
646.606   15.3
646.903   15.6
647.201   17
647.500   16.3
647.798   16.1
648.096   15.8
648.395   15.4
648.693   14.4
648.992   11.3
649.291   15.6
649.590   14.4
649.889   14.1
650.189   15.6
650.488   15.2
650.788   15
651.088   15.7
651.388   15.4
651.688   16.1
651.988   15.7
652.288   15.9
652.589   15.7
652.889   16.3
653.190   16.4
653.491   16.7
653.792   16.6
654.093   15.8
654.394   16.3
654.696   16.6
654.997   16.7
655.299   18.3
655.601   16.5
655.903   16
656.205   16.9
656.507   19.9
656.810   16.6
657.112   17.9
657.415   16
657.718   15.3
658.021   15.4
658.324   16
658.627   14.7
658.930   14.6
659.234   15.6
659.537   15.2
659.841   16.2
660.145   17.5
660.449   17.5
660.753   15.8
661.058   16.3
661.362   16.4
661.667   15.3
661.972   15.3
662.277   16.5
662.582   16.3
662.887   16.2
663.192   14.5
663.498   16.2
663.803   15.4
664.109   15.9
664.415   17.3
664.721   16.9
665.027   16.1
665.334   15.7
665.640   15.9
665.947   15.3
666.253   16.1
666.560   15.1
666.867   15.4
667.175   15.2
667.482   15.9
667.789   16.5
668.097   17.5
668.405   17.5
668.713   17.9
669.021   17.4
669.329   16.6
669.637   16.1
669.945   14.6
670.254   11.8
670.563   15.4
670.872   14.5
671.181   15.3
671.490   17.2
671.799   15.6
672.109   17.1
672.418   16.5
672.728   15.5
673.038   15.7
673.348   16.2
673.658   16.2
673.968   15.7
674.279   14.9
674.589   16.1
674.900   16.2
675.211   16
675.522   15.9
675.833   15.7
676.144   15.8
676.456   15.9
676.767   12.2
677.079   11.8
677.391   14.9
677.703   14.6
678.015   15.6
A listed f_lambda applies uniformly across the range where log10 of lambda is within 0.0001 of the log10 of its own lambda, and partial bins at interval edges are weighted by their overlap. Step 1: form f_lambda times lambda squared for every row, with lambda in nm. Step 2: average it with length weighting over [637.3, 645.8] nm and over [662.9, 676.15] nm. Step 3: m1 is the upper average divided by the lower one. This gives 1.13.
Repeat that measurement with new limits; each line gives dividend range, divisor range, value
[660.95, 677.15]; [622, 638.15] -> 1.17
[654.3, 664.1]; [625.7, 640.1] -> 1.15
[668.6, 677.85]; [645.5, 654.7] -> 1.06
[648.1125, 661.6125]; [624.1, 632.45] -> 1.12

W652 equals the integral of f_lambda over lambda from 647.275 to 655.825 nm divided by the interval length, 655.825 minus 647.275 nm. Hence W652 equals 15.7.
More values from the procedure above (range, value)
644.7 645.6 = 15.7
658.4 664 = 15.9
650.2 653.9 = 15.9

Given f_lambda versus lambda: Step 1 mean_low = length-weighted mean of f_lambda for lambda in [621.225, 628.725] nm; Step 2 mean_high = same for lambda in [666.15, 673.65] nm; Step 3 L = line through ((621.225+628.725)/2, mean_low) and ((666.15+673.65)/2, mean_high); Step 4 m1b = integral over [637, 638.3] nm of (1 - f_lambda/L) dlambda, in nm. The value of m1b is 0.03 nm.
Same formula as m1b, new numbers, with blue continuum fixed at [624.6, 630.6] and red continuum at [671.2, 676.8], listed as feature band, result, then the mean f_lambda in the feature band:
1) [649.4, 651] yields 0.07 nm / 14.9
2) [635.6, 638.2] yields 0.08 nm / 14.9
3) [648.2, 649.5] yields 0.11 nm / 14.2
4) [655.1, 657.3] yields -0.24 nm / 17.4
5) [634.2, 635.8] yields 0.01 nm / 15.3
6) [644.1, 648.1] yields -0.09 nm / 15.9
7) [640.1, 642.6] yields 0.01 nm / 15.4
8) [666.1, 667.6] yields 0.02 nm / 15.5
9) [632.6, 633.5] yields 0.04 nm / 14.6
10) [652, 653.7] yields -0.06 nm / 16.2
